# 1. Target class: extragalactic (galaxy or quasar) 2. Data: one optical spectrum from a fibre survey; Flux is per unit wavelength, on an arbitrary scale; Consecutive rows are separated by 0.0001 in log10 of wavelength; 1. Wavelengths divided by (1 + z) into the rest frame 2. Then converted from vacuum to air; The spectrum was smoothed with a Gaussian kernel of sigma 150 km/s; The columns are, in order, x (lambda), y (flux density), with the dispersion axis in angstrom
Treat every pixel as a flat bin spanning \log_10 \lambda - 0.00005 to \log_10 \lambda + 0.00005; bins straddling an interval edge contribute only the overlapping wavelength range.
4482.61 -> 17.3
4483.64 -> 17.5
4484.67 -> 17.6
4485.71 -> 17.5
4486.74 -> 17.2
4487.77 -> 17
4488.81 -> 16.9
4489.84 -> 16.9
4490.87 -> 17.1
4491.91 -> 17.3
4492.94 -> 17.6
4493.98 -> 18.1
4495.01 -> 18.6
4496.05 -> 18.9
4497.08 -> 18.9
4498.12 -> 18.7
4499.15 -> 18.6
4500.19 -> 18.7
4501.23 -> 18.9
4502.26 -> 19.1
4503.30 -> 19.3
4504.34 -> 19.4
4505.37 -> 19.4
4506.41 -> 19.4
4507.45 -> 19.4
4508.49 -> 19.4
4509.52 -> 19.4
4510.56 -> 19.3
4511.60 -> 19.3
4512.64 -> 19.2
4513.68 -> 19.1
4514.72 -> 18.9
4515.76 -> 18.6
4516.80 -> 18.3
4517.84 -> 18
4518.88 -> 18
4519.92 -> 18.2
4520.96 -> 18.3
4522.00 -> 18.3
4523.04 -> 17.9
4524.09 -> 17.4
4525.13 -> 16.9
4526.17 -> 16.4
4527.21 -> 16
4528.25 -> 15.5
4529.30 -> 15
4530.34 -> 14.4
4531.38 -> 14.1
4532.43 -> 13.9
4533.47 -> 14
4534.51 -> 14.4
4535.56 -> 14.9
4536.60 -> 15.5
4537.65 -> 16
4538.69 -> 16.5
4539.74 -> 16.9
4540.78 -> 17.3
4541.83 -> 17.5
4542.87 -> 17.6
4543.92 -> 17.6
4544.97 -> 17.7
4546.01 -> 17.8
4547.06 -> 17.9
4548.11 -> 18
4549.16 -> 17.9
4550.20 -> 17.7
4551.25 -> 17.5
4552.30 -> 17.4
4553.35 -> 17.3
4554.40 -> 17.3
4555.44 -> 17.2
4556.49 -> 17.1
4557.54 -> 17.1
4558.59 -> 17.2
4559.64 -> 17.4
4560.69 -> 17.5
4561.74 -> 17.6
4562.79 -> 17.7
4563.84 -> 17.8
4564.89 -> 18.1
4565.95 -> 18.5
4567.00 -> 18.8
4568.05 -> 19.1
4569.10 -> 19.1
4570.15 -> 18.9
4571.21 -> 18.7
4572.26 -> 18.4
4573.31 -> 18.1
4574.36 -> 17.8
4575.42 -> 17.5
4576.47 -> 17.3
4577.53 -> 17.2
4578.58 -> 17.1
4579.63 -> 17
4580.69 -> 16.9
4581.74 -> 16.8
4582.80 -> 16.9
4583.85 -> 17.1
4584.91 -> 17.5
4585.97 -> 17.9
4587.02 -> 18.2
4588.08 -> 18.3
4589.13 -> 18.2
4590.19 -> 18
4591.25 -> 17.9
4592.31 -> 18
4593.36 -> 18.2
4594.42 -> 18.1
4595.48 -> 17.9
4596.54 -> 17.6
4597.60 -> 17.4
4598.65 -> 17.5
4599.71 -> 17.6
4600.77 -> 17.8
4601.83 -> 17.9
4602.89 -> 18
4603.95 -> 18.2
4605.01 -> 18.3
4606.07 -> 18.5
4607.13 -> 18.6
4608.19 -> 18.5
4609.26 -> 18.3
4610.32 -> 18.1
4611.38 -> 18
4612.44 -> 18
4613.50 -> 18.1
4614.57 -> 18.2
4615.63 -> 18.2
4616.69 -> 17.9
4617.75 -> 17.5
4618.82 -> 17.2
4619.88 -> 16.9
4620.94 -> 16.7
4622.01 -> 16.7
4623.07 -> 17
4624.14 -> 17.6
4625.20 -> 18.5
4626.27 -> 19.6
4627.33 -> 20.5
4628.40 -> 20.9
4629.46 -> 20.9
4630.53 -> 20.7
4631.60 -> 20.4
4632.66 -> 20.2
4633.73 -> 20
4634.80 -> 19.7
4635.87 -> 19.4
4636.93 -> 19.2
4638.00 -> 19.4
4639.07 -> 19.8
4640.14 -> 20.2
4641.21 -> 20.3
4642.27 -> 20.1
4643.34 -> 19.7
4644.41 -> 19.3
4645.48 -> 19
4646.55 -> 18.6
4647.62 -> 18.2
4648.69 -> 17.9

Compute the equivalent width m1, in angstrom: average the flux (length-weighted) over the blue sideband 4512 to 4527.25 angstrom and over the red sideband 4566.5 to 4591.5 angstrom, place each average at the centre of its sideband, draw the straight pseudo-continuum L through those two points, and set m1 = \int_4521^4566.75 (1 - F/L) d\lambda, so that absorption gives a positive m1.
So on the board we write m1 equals 2.8 angstrom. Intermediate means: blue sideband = 18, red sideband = 17.9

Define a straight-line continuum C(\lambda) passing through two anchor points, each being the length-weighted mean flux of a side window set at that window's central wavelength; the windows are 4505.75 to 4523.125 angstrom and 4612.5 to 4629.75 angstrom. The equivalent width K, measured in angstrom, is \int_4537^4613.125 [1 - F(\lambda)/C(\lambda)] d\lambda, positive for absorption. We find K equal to 2.97 angstrom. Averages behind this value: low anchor 18.8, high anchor 18.2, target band 17.8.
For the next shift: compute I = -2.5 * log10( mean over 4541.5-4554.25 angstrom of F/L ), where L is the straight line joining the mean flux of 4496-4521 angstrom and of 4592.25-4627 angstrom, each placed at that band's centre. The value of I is 0.05 mag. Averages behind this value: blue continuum 18.9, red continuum 17.9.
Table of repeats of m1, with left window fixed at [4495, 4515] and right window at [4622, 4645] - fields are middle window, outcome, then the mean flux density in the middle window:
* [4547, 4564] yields 1.6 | 17.5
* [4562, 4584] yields 1.7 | 17.9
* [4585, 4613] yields 2.1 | 18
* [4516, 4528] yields 1.0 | 17.6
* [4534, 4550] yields 1.9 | 16.9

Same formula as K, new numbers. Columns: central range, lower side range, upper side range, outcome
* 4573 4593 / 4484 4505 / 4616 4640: 1.19 angstrom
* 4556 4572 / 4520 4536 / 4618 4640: -0.96 angstrom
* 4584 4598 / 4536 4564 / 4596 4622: -0.18 angstrom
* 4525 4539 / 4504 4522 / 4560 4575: 2.62 angstrom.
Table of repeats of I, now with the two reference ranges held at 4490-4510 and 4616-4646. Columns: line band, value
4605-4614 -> 0.05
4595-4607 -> 0.07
